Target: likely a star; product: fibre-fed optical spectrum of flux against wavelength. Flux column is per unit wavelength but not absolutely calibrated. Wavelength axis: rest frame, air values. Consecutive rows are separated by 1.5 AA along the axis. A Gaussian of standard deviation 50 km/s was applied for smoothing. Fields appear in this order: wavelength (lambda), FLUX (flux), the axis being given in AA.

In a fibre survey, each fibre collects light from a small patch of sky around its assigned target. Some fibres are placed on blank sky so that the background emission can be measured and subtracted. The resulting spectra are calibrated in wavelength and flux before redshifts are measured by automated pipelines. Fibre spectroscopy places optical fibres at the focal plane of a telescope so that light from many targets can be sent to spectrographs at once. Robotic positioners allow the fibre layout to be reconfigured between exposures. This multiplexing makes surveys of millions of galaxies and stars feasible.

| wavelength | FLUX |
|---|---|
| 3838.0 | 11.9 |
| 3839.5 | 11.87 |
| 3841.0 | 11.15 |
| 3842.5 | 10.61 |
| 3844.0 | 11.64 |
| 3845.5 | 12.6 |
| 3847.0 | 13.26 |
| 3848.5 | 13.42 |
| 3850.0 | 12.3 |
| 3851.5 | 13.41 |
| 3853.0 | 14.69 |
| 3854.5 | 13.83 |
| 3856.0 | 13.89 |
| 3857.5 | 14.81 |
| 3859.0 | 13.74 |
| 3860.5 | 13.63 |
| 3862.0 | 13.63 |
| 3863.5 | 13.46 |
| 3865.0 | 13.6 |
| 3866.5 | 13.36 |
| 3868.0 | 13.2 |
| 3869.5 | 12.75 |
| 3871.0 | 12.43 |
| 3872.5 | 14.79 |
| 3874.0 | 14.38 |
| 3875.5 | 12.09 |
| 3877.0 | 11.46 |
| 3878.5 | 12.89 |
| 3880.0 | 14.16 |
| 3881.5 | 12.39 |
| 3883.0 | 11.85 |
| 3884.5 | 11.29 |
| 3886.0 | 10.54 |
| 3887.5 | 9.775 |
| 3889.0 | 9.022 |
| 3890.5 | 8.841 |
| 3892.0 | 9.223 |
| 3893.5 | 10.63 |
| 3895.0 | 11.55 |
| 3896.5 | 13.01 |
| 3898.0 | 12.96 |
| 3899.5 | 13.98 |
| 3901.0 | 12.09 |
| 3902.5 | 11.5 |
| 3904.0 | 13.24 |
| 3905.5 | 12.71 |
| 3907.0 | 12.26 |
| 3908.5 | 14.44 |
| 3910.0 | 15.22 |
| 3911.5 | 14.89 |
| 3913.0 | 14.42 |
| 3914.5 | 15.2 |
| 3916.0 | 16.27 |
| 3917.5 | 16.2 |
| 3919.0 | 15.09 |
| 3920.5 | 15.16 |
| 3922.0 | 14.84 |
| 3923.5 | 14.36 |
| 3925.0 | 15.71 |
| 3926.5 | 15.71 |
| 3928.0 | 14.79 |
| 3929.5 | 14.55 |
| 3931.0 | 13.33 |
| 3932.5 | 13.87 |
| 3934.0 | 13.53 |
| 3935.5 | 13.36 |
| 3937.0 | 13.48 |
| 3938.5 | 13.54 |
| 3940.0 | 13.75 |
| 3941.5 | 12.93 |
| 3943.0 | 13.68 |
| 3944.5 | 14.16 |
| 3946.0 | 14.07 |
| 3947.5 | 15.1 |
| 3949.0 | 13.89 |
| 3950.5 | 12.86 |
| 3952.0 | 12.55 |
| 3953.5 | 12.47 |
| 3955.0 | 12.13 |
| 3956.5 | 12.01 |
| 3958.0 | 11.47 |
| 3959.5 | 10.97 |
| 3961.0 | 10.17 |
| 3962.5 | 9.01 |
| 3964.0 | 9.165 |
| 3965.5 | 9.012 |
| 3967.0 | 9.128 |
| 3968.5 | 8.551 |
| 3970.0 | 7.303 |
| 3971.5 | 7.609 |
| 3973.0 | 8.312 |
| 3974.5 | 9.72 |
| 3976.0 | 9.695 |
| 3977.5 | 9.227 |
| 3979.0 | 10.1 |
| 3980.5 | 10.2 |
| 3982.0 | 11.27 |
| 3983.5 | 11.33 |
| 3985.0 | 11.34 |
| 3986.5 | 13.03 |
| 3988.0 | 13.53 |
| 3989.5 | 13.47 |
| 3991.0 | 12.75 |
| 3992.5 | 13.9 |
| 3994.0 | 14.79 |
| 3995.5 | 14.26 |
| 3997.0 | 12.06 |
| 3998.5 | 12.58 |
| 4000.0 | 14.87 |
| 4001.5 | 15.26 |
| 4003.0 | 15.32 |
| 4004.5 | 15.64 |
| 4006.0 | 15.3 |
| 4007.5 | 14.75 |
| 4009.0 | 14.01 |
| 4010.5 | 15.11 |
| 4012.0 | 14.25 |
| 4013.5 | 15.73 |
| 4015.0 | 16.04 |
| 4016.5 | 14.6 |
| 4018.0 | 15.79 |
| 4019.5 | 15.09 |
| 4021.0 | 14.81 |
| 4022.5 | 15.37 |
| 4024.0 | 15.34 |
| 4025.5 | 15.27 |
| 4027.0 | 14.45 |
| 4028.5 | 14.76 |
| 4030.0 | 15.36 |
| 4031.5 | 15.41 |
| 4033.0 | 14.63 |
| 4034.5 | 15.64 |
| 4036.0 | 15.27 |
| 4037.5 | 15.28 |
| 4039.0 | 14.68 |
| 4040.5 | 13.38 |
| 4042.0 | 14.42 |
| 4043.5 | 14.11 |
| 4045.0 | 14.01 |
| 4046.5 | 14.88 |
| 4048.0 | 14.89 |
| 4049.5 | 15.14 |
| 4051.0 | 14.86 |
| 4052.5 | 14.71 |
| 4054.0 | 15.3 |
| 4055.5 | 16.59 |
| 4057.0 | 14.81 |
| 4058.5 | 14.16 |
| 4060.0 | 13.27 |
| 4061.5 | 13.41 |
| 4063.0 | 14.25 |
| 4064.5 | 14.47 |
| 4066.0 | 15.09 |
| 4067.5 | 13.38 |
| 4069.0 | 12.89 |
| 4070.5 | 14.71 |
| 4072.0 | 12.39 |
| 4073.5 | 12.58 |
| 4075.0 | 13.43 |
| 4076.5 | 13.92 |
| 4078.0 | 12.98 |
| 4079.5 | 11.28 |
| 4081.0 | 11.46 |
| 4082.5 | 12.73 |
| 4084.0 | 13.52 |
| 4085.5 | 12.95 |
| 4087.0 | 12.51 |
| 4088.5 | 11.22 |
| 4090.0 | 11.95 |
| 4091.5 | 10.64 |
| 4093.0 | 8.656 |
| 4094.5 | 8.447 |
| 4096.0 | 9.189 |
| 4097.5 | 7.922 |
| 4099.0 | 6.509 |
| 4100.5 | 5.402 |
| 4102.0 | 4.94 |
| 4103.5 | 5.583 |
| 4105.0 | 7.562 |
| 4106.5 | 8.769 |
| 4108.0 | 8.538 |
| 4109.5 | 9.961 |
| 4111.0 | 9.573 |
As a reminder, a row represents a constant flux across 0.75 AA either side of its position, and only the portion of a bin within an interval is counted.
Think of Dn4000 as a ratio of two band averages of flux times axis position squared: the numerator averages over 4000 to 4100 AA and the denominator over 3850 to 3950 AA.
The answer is 1.1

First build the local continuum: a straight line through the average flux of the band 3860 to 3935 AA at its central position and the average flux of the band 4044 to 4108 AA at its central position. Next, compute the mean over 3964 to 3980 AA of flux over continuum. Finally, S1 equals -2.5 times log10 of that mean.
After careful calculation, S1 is 0.39 mag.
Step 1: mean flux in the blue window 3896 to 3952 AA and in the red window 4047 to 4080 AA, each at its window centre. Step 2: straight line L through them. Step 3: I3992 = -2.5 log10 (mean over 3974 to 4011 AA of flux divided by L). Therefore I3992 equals 0.09 mag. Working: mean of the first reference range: 14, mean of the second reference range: 14.1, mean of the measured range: 12.9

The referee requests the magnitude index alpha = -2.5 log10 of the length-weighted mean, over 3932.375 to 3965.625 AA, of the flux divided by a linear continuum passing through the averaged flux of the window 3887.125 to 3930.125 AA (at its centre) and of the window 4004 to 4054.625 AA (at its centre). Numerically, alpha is 0.113 mag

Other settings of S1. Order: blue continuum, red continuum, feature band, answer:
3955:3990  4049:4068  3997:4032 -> -0.21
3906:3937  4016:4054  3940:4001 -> 0.25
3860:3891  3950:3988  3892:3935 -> -0.20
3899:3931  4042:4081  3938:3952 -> 0.05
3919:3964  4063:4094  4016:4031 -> -0.17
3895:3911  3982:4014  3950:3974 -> 0.32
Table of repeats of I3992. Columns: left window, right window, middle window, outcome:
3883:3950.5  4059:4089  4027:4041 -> -0.13 mag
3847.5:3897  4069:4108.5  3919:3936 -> -0.21 mag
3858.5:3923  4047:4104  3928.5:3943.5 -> -0.07 mag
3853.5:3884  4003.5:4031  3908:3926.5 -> -0.10 mag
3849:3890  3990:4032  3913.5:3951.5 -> -0.05 mag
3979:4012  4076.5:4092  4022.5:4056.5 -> -0.16 mag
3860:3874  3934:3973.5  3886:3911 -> 0.08 mag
